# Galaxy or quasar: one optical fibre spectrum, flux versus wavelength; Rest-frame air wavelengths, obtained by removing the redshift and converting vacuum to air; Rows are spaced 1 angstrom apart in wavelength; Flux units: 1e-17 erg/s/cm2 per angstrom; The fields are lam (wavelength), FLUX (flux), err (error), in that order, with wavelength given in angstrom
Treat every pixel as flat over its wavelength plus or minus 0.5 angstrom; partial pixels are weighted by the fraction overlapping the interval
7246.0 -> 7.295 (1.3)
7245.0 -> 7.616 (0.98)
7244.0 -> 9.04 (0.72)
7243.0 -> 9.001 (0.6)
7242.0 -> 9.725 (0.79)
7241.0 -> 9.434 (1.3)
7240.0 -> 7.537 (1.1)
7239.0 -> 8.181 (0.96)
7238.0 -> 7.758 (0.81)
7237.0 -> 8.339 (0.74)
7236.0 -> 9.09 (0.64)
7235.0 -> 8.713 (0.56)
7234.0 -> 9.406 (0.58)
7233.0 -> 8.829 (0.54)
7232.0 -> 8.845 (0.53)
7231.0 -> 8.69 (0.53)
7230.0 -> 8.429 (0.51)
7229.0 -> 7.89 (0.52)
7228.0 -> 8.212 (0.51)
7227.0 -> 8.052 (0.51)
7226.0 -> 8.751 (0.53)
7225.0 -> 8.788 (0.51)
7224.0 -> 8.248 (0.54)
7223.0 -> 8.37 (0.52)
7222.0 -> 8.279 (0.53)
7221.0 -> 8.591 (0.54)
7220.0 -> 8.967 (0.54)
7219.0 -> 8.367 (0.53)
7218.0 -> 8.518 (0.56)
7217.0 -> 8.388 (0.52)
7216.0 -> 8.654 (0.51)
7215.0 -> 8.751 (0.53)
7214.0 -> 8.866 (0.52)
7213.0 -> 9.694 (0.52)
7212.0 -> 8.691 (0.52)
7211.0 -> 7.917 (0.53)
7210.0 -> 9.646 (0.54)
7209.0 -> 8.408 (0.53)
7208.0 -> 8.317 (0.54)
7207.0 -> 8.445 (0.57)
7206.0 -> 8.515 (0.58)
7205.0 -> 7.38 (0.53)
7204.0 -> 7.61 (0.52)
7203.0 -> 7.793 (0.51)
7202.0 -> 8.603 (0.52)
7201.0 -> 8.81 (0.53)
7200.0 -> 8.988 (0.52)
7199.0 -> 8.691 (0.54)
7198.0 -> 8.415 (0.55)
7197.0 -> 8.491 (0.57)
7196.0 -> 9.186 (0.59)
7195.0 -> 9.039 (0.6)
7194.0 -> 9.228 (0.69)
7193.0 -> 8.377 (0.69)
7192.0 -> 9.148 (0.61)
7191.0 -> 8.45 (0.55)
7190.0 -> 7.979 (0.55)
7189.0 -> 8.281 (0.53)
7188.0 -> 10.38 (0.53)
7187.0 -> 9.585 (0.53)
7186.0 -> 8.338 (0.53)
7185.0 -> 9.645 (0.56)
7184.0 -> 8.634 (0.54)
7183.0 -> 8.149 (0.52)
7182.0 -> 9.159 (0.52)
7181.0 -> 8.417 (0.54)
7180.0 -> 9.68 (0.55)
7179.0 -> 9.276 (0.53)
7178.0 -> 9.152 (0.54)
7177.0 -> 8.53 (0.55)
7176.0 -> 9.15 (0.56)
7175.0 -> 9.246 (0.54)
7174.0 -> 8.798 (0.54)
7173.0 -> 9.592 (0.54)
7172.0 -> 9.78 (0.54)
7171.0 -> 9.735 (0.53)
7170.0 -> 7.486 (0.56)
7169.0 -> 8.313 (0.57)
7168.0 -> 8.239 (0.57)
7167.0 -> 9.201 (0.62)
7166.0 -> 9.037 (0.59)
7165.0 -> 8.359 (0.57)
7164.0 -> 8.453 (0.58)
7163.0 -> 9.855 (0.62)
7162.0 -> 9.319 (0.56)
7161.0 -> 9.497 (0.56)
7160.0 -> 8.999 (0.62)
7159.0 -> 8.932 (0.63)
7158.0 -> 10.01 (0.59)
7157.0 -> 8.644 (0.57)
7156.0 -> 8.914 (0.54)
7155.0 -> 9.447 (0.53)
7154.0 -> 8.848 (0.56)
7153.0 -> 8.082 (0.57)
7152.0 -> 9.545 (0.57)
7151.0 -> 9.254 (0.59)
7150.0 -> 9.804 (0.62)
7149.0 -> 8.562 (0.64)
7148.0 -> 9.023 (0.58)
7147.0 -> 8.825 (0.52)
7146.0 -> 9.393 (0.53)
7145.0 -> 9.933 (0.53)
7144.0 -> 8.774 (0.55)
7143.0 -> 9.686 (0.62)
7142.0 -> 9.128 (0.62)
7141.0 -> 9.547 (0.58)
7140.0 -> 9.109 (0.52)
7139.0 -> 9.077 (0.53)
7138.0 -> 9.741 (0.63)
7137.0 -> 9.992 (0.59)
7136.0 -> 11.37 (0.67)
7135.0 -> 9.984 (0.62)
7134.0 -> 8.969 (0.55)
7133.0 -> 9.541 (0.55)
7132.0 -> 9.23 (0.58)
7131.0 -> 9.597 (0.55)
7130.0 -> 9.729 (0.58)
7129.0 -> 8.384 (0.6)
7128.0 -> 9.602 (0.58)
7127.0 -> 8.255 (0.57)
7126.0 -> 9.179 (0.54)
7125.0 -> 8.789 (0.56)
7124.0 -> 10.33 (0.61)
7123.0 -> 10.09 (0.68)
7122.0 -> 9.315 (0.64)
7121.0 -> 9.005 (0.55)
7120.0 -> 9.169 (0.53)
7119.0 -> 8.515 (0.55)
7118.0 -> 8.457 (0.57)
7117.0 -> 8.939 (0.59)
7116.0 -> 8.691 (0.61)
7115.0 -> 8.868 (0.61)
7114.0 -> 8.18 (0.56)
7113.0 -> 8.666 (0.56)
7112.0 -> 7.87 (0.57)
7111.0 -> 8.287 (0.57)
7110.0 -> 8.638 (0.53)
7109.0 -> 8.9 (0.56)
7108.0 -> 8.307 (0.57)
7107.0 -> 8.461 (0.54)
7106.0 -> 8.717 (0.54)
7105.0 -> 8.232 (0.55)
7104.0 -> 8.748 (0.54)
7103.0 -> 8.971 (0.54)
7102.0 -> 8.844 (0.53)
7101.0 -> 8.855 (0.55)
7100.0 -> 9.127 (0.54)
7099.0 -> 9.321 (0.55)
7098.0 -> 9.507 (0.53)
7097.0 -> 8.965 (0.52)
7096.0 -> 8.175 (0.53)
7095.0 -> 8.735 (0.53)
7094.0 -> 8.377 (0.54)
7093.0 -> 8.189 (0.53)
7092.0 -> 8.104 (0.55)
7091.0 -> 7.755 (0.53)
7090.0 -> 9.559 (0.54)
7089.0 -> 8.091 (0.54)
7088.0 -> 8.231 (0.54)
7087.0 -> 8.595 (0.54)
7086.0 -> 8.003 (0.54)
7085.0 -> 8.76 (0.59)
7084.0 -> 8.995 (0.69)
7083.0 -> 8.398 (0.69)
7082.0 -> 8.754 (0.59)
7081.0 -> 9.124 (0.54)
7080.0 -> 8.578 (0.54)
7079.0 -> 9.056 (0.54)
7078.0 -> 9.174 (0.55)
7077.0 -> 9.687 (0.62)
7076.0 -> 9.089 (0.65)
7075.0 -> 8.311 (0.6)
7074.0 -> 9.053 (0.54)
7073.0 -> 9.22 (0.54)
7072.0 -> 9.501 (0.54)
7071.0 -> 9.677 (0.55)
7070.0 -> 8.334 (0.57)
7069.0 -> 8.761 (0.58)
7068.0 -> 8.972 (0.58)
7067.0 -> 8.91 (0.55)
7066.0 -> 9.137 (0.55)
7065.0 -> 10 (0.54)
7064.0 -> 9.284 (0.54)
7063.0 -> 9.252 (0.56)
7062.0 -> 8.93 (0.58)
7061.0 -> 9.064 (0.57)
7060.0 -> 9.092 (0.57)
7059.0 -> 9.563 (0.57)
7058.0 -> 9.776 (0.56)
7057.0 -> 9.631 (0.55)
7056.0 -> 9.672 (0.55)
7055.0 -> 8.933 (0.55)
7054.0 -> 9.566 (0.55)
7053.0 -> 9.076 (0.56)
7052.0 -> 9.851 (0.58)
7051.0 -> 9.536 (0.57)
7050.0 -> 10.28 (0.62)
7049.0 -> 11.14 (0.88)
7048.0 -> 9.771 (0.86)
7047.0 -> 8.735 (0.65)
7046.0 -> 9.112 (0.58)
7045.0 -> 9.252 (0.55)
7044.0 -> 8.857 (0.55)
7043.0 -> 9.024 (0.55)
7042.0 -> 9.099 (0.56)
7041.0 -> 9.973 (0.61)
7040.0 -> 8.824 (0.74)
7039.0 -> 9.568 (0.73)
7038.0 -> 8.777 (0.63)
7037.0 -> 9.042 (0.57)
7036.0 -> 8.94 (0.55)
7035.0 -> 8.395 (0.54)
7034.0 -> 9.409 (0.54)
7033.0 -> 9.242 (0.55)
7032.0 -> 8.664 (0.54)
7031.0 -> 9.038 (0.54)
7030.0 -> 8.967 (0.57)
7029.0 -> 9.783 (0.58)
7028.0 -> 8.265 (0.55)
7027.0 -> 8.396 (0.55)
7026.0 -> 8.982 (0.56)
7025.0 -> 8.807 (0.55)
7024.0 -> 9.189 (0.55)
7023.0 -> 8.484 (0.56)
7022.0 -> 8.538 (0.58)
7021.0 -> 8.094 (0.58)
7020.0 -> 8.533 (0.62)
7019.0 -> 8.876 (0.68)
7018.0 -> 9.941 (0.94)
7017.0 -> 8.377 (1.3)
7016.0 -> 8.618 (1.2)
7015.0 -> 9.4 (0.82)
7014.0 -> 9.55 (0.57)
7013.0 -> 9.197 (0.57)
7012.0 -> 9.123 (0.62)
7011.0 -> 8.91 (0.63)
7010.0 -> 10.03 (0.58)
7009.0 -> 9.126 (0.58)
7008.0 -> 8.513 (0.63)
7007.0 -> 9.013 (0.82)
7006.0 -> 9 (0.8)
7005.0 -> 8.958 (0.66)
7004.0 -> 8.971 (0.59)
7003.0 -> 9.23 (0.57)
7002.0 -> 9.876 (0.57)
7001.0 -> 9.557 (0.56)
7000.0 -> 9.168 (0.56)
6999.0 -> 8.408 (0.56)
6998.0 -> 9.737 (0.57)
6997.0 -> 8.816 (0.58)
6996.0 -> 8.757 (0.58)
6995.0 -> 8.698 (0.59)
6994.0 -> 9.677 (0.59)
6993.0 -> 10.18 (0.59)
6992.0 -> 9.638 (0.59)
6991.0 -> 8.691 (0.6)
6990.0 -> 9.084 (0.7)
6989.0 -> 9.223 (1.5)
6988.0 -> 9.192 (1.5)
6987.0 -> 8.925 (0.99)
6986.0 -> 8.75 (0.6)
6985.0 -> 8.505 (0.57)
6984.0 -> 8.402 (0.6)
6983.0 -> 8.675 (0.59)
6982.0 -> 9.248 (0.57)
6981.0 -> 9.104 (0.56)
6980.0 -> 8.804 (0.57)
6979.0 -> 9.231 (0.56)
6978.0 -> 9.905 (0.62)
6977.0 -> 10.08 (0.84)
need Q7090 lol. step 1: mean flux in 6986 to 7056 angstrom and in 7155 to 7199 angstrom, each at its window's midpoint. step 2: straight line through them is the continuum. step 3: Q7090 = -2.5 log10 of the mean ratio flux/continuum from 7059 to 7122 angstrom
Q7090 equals 0.03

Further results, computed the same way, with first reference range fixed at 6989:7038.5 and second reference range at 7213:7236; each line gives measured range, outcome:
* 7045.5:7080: -0.05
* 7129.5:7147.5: -0.09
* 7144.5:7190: -0.04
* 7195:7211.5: 0.02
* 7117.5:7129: -0.04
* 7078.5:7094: 0.04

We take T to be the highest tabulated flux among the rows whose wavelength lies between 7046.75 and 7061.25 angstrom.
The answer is 11.14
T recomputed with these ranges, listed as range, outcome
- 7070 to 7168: 11.37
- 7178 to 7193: 10.38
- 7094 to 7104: 9.507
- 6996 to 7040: 10.03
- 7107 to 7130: 10.33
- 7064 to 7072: 10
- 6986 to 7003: 10.18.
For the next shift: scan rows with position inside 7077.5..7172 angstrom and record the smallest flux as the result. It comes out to 7.486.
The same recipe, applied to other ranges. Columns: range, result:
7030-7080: 8.311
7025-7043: 8.265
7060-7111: 7.755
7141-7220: 7.38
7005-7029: 8.094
